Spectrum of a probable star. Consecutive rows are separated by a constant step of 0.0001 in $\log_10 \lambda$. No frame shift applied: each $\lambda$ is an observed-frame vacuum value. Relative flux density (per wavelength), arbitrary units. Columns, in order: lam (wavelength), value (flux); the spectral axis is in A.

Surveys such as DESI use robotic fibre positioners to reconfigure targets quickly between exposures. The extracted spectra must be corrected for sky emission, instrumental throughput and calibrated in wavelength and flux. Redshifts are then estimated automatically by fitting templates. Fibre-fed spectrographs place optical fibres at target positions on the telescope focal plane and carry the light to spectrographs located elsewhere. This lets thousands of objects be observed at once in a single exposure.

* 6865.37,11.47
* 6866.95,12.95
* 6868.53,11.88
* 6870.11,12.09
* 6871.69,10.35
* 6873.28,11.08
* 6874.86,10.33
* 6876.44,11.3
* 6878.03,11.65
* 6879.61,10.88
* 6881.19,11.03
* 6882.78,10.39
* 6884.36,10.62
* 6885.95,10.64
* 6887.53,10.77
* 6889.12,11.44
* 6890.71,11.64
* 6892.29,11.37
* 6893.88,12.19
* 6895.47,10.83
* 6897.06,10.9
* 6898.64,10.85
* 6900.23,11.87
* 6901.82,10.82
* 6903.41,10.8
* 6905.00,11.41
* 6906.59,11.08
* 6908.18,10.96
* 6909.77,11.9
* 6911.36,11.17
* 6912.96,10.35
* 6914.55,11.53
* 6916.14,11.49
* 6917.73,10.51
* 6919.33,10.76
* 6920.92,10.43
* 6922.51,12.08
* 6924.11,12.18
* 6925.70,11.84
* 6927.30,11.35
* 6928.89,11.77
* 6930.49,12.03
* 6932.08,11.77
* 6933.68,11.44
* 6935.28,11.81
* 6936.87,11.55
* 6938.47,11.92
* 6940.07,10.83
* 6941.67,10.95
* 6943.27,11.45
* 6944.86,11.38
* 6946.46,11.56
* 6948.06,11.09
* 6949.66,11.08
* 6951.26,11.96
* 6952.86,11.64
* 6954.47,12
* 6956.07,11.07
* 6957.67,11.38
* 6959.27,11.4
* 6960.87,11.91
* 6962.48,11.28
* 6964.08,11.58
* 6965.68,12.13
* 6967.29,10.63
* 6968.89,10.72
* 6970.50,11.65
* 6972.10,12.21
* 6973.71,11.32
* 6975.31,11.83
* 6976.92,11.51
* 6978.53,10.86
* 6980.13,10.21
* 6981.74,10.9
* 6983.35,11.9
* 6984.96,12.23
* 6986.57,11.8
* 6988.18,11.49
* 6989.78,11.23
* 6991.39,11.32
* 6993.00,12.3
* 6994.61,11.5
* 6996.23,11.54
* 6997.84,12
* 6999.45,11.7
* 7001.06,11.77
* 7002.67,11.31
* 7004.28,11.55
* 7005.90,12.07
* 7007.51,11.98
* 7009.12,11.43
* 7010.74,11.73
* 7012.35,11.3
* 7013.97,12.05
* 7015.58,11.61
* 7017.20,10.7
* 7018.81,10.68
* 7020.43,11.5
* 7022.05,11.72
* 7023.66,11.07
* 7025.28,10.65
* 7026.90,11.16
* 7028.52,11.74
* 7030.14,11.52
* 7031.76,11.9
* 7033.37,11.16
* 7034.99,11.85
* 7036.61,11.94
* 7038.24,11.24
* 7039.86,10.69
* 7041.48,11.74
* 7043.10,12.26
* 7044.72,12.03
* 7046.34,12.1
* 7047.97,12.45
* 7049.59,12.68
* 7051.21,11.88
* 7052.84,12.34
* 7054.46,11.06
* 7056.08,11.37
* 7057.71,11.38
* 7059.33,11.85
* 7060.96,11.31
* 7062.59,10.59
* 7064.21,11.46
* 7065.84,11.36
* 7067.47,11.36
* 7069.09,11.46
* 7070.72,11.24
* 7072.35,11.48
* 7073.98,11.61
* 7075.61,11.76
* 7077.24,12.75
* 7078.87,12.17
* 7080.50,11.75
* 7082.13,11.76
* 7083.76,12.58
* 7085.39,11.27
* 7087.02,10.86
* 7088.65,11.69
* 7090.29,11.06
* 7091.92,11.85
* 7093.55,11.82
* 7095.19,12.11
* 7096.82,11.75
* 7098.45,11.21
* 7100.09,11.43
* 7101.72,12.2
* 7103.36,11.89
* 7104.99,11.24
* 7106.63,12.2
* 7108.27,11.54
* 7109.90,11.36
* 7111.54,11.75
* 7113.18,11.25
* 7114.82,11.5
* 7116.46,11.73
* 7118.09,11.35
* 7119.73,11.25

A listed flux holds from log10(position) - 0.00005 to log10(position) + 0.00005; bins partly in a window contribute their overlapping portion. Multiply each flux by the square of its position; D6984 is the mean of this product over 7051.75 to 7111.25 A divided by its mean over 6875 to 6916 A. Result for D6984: 1.10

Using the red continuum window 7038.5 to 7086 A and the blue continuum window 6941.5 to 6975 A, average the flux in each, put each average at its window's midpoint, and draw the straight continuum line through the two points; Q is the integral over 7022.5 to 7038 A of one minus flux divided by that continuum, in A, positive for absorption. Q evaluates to 0.3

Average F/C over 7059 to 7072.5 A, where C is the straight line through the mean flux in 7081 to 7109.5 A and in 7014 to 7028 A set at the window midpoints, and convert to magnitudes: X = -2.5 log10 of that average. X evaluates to 0.016 mag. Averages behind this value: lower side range 11.2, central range 11.3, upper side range 11.7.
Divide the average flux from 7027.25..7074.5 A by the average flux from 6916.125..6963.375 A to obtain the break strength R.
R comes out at 1.01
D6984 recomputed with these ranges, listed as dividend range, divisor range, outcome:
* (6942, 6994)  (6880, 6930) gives 1.04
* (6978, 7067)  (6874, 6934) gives 1.07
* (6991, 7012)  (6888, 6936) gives 1.06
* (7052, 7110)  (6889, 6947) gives 1.07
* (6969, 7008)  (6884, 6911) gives 1.06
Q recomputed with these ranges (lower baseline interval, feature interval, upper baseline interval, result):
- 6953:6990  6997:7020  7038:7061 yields 0.1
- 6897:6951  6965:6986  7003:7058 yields 0.1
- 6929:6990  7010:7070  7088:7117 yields 0.2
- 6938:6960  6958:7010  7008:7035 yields -0.6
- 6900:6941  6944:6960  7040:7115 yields 0.0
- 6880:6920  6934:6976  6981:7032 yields -0.6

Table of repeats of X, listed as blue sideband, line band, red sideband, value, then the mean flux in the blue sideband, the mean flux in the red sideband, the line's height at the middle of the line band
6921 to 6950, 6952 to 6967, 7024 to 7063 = 0.00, 11.5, 11.6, 11.6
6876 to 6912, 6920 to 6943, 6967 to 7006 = -0.03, 11.2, 11.5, 11.3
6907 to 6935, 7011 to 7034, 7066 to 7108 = 0.02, 11.4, 11.7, 11.6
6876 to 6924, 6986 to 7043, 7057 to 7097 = -0.01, 11.1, 11.6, 11.4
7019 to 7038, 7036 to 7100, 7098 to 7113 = -0.01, 11.4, 11.6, 11.5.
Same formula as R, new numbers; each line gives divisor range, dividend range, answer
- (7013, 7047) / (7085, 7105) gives 1.01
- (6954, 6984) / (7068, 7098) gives 1.03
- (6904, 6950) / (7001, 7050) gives 1.02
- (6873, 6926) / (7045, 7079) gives 1.05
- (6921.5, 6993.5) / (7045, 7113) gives 1.01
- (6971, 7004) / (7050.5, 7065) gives 0.99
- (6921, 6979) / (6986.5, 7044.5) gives 1.00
